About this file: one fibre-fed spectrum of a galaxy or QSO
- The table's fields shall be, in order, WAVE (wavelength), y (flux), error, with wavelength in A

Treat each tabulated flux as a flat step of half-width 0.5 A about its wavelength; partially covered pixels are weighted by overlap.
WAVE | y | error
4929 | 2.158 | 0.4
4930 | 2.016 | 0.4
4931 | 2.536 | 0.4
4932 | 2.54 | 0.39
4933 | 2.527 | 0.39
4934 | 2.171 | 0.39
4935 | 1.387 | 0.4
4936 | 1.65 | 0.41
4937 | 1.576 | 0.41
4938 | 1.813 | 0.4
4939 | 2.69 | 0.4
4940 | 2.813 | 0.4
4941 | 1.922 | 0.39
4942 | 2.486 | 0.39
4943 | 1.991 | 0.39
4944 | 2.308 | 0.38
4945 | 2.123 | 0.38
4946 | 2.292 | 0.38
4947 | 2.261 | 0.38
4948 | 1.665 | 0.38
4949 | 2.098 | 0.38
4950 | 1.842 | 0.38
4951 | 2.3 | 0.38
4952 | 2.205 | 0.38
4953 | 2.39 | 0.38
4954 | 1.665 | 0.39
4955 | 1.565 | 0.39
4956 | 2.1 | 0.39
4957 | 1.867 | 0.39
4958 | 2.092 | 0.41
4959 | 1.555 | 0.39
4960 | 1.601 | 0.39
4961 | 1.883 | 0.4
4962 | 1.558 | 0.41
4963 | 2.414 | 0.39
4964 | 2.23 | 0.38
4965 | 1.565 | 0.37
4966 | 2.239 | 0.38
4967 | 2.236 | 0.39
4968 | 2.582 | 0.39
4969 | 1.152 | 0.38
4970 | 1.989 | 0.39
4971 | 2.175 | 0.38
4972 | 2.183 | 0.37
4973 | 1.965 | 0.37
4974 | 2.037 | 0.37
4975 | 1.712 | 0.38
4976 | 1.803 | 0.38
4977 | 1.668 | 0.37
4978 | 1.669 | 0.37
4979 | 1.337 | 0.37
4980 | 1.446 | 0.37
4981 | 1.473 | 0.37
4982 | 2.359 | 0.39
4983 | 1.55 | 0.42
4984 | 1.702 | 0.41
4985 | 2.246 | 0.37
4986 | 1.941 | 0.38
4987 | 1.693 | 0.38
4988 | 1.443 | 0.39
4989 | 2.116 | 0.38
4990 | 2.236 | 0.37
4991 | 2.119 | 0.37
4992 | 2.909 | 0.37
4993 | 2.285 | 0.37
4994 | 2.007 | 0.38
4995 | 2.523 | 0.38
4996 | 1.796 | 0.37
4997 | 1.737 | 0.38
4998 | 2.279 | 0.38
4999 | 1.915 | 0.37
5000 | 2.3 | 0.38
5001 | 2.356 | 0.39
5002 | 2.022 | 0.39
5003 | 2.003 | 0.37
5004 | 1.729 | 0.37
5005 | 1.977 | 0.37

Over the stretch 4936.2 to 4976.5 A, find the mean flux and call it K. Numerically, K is 2.02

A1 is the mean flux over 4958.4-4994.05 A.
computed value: 1.92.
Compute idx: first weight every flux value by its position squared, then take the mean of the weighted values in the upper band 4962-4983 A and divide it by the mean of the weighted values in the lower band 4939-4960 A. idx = 0.92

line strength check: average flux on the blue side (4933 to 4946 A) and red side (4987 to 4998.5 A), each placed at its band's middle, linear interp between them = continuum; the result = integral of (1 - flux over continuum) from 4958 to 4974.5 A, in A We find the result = 1.1 A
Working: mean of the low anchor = 2.1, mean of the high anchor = 2.11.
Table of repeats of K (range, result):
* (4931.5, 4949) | 2.13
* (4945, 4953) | 2.11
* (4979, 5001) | 2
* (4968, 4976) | 1.93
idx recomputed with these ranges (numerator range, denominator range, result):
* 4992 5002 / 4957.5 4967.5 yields 1.13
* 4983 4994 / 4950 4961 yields 1.07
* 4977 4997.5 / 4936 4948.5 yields 0.91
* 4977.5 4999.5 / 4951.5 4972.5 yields 1.00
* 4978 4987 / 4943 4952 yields 0.84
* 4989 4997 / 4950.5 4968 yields 1.14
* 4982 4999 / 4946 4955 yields 1.02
